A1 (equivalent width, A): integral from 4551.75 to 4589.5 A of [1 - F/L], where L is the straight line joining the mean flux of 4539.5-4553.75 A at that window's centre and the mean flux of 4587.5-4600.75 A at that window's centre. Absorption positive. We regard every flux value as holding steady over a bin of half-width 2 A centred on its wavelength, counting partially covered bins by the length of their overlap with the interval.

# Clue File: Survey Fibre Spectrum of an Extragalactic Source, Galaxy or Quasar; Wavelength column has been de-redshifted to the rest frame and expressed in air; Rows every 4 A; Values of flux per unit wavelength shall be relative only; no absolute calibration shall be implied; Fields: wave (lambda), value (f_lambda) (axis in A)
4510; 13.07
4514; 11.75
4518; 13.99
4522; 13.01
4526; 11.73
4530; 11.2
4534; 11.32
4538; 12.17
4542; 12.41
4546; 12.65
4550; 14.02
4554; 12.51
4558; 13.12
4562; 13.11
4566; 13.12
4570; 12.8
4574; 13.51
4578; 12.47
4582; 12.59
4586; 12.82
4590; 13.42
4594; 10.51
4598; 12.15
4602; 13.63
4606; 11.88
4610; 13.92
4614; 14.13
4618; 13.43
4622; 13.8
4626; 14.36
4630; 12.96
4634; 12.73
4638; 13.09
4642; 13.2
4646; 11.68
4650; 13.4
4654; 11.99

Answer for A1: -1.2 A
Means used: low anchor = 12.9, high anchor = 12.1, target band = 12.9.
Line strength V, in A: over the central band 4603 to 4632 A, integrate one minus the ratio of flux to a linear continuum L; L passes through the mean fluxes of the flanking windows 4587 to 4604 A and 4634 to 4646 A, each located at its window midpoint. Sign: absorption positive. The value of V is -2.0 A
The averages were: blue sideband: 12.5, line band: 13.5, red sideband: 12.8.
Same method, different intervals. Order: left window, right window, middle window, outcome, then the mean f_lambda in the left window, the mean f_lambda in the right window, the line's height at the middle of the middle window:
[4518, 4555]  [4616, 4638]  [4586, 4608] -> 1.2 A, 12.4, 13.4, 13.1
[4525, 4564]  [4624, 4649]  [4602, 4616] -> -0.6 A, 12.4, 13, 12.8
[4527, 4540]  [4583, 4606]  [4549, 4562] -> -1.4 A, 11.6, 12.5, 11.9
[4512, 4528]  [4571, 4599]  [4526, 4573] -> 0.0 A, 12.6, 12.5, 12.6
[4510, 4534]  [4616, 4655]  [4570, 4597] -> 0.4 A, 12.3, 13.1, 12.7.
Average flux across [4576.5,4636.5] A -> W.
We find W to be 13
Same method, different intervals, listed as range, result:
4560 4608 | 12.7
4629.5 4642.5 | 13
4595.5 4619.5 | 13.1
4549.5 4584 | 13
